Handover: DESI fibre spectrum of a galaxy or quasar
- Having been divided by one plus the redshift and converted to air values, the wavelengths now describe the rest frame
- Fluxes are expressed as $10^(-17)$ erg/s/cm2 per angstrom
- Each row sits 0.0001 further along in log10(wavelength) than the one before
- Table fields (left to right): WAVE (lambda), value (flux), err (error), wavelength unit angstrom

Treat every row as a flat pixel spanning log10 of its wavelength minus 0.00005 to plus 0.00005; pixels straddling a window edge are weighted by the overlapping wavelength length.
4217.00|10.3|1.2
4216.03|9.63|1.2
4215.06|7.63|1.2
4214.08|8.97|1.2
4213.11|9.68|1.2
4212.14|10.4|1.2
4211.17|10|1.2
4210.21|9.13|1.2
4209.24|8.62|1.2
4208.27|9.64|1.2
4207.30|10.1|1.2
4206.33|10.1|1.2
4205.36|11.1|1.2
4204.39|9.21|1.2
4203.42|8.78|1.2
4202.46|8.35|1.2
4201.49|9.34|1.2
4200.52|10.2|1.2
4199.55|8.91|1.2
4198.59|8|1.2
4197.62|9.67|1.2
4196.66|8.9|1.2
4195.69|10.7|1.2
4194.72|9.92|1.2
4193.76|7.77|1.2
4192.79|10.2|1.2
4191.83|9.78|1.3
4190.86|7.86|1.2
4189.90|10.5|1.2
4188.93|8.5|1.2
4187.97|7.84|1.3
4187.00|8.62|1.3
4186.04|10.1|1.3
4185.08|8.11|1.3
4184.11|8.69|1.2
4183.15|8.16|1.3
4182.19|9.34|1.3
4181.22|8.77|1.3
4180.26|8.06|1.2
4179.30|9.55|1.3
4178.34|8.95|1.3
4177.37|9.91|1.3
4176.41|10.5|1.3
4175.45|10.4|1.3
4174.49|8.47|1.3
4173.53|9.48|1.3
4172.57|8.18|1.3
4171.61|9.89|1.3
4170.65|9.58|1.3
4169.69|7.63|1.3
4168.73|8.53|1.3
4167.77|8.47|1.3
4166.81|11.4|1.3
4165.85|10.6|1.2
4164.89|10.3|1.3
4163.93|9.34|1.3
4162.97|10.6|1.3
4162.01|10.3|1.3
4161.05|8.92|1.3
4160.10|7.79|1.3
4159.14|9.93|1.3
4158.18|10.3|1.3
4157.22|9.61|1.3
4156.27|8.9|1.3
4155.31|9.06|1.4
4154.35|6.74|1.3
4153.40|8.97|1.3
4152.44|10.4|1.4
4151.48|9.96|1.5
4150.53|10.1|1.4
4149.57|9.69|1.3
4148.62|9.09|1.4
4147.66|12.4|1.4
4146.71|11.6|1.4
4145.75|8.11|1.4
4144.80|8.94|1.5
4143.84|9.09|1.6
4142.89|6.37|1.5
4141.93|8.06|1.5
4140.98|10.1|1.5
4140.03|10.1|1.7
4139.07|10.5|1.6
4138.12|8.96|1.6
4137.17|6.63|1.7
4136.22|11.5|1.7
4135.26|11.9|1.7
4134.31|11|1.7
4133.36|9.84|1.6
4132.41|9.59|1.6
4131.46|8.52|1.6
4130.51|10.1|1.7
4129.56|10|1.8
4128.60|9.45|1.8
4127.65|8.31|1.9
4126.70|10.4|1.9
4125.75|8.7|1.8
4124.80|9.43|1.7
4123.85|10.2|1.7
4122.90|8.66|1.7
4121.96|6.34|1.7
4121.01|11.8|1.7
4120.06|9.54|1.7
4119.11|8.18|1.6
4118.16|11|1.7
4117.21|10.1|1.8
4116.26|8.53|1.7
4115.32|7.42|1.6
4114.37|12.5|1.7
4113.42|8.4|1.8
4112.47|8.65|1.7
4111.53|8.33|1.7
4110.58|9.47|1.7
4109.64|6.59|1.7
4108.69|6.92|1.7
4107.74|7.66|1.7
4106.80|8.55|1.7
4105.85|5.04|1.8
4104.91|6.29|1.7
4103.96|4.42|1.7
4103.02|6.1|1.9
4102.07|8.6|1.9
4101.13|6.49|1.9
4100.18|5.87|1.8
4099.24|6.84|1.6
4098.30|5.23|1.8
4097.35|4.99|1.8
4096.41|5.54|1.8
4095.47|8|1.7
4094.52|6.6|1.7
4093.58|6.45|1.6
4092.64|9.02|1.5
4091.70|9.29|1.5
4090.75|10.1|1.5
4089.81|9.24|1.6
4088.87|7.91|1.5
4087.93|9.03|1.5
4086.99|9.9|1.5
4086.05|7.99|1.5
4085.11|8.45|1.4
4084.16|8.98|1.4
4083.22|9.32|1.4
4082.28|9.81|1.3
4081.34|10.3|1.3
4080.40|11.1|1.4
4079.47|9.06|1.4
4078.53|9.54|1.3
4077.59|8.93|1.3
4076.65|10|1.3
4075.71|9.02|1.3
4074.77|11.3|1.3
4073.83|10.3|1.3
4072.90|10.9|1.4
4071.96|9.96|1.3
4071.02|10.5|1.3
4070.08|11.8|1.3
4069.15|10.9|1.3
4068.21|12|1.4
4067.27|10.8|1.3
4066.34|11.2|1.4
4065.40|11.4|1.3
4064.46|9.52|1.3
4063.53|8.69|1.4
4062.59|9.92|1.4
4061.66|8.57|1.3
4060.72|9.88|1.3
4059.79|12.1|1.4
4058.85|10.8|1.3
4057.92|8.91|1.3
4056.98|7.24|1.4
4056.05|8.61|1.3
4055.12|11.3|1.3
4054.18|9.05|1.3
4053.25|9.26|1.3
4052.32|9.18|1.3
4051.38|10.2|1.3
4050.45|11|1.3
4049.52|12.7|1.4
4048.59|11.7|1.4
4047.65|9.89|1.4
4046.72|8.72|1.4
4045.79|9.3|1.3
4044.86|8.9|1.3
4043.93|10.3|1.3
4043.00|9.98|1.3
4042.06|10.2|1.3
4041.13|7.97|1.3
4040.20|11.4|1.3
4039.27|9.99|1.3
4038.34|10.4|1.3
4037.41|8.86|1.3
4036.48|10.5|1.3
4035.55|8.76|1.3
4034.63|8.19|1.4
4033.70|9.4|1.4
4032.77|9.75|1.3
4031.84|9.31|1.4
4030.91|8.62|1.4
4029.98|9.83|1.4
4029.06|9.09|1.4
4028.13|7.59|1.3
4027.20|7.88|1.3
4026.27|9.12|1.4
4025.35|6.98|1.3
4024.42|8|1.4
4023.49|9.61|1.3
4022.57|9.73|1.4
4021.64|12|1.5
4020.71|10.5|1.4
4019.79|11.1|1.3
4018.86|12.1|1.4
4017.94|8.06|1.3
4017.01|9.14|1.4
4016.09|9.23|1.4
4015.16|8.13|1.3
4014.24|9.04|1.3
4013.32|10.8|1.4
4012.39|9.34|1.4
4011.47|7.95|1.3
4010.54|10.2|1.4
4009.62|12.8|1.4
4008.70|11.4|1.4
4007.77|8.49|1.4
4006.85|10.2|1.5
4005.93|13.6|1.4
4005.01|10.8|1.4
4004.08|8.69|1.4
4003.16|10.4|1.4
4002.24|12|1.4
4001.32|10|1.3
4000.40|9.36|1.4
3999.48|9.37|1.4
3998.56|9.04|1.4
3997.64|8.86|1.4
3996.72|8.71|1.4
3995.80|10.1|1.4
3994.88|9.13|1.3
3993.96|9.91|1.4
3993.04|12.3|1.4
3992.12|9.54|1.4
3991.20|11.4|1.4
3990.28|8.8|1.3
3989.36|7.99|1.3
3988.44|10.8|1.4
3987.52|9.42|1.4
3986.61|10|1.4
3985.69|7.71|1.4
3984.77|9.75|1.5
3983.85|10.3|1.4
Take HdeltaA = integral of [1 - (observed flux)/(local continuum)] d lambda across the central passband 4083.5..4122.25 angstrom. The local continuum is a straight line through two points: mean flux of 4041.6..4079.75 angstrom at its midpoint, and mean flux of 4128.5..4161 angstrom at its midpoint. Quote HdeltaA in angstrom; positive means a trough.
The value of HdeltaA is 7.2 angstrom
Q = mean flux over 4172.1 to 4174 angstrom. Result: 8.83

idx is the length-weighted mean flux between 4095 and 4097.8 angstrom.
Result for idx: 6.2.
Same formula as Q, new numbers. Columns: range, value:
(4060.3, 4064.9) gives 9.31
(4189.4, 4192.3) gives 9.36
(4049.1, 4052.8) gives 10.7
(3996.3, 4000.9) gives 9.09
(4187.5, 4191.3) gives 8.7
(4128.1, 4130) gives 9.66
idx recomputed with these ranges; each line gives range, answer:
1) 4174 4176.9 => 9.81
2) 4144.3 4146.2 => 8.53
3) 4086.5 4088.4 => 9.46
